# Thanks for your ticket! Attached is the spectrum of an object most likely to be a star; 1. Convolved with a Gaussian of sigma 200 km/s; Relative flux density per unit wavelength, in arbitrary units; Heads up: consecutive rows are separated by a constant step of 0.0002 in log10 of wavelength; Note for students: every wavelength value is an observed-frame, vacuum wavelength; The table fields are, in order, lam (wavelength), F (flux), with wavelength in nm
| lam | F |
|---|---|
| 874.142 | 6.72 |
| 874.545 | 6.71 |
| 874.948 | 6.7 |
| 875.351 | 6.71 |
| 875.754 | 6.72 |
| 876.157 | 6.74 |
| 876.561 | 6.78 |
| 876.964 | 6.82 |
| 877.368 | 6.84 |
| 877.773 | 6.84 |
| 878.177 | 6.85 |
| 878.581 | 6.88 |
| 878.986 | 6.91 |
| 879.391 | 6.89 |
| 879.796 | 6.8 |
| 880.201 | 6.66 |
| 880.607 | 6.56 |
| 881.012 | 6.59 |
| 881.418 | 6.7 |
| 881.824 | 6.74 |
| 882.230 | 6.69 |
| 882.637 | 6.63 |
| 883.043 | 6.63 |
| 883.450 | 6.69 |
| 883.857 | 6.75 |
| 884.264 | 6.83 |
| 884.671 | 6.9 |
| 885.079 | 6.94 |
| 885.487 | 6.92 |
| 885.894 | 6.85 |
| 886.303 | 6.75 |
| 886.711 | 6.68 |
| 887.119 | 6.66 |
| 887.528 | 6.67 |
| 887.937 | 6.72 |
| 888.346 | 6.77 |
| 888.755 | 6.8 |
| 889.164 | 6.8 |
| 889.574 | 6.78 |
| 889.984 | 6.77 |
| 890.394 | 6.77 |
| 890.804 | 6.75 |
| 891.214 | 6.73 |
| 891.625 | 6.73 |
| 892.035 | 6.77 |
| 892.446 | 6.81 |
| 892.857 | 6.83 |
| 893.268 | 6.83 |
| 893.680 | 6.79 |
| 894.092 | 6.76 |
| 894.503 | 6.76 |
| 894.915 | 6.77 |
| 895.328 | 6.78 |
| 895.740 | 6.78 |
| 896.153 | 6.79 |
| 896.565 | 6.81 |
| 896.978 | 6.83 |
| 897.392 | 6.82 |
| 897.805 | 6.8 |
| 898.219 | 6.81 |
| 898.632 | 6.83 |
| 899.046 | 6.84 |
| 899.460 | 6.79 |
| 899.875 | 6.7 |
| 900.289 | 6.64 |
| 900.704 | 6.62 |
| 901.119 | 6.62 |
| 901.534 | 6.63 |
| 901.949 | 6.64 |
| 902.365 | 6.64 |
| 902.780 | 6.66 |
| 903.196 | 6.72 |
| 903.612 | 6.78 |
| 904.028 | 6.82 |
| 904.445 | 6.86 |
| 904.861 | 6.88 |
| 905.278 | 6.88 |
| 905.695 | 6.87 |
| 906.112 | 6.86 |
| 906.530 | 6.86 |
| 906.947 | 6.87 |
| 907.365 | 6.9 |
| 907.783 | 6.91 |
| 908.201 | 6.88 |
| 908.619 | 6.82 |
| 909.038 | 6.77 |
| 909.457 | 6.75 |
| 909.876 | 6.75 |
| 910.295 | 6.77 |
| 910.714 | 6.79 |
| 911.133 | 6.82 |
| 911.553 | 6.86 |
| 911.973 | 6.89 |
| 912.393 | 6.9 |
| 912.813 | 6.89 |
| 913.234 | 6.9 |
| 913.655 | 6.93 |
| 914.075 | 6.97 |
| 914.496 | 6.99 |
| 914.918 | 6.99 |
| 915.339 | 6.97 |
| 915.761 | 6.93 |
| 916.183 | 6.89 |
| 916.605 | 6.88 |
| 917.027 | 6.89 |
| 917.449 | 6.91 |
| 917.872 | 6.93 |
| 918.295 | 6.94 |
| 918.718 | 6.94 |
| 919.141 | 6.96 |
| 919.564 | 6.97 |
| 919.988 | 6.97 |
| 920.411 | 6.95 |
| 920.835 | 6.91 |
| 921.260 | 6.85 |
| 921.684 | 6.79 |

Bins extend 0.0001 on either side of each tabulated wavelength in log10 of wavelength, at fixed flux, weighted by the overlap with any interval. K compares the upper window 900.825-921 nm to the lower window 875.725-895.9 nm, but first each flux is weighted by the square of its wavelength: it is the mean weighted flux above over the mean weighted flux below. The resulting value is 1.07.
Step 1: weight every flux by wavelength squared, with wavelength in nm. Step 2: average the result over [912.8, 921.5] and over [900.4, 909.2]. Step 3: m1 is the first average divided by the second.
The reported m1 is 1.0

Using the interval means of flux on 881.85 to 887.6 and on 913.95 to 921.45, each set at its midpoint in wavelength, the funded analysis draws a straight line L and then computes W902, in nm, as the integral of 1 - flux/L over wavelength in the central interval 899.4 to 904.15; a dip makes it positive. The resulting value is 0.115 nm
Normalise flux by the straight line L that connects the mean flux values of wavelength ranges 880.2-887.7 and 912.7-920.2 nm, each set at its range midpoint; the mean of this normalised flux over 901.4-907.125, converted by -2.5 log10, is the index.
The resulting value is 0.01 mag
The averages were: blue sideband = 6.73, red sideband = 6.94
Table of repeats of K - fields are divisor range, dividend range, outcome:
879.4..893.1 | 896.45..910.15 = 1.04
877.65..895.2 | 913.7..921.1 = 1.10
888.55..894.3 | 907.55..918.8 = 1.07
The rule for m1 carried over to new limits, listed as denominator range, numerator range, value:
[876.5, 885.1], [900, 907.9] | 1.05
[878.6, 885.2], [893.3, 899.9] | 1.04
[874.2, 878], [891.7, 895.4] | 1.04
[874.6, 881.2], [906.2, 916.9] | 1.10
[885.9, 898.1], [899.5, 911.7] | 1.03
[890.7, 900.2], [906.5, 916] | 1.05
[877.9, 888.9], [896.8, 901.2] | 1.04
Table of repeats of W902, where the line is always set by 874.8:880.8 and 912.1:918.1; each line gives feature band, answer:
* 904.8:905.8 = 0.00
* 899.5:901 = 0.04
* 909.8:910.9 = 0.02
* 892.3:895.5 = 0.02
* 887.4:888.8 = 0.02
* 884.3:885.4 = -0.02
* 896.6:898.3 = 0.01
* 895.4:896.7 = 0.01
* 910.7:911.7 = 0.01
